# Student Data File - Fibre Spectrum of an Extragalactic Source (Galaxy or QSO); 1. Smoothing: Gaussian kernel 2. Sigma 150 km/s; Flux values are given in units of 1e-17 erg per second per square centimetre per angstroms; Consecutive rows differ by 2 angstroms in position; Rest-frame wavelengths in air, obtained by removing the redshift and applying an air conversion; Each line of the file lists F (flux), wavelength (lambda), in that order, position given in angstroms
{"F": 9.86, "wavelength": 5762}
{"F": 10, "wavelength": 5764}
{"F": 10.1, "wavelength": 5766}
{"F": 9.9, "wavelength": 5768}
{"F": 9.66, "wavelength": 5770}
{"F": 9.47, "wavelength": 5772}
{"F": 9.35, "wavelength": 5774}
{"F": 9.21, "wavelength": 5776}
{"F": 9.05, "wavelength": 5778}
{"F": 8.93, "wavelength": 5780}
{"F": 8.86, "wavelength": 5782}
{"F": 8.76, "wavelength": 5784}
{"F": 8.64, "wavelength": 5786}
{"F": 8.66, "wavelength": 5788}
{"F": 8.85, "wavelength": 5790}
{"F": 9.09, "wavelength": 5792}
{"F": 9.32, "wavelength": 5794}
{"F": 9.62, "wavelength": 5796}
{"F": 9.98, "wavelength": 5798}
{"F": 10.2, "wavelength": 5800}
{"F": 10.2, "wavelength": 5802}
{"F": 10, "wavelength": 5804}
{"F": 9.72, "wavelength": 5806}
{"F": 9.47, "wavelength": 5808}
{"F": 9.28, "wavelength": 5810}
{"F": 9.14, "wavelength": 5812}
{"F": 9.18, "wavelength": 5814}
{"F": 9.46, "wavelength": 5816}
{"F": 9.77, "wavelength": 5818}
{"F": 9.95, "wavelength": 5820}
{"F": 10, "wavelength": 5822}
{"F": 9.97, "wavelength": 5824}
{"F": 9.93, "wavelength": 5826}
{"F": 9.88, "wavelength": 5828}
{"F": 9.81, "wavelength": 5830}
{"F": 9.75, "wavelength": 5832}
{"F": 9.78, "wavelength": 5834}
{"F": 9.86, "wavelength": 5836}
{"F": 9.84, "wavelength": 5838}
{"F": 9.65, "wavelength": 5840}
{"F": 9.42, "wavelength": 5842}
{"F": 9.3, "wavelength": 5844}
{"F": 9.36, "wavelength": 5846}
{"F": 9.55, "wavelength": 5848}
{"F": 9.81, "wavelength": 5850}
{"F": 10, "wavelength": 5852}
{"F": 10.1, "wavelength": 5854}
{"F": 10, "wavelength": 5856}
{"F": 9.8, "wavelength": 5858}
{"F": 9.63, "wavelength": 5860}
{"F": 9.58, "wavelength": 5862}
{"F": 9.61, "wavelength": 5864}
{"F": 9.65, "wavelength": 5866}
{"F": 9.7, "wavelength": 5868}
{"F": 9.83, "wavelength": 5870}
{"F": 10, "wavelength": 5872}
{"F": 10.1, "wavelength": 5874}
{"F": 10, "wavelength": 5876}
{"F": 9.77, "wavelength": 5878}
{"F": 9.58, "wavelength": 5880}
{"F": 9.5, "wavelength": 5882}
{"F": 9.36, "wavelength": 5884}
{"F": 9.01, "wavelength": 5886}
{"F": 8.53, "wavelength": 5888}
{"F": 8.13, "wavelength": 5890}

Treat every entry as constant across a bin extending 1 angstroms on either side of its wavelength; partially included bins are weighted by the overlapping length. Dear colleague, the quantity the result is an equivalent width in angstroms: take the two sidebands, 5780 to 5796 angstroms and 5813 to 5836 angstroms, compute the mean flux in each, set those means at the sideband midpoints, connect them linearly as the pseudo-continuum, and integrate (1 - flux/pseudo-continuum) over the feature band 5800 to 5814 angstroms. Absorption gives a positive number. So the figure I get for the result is -0.4 angstroms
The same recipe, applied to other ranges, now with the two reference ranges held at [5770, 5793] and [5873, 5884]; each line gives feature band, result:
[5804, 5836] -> -1.31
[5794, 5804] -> -0.85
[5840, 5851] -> 0.00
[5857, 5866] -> -0.03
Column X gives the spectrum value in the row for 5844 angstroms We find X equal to 9.3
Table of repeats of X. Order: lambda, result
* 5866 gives 9.65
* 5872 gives 10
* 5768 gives 9.9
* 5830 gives 9.81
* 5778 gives 9.05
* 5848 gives 9.55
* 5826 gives 9.93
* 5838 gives 9.84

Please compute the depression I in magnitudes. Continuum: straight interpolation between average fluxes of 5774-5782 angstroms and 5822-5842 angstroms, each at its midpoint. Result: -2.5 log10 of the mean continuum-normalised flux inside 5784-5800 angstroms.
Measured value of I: 0.01 mag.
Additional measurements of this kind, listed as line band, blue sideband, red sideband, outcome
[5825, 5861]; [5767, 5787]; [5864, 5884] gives -0.019 mag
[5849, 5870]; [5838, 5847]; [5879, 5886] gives -0.038 mag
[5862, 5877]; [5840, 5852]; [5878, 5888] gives -0.048 mag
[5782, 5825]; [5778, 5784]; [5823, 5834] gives -0.014 mag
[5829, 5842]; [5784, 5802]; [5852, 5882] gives -0.018 mag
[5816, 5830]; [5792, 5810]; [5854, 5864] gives -0.013 mag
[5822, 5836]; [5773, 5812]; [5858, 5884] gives -0.039 mag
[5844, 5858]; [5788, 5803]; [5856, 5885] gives -0.009 mag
